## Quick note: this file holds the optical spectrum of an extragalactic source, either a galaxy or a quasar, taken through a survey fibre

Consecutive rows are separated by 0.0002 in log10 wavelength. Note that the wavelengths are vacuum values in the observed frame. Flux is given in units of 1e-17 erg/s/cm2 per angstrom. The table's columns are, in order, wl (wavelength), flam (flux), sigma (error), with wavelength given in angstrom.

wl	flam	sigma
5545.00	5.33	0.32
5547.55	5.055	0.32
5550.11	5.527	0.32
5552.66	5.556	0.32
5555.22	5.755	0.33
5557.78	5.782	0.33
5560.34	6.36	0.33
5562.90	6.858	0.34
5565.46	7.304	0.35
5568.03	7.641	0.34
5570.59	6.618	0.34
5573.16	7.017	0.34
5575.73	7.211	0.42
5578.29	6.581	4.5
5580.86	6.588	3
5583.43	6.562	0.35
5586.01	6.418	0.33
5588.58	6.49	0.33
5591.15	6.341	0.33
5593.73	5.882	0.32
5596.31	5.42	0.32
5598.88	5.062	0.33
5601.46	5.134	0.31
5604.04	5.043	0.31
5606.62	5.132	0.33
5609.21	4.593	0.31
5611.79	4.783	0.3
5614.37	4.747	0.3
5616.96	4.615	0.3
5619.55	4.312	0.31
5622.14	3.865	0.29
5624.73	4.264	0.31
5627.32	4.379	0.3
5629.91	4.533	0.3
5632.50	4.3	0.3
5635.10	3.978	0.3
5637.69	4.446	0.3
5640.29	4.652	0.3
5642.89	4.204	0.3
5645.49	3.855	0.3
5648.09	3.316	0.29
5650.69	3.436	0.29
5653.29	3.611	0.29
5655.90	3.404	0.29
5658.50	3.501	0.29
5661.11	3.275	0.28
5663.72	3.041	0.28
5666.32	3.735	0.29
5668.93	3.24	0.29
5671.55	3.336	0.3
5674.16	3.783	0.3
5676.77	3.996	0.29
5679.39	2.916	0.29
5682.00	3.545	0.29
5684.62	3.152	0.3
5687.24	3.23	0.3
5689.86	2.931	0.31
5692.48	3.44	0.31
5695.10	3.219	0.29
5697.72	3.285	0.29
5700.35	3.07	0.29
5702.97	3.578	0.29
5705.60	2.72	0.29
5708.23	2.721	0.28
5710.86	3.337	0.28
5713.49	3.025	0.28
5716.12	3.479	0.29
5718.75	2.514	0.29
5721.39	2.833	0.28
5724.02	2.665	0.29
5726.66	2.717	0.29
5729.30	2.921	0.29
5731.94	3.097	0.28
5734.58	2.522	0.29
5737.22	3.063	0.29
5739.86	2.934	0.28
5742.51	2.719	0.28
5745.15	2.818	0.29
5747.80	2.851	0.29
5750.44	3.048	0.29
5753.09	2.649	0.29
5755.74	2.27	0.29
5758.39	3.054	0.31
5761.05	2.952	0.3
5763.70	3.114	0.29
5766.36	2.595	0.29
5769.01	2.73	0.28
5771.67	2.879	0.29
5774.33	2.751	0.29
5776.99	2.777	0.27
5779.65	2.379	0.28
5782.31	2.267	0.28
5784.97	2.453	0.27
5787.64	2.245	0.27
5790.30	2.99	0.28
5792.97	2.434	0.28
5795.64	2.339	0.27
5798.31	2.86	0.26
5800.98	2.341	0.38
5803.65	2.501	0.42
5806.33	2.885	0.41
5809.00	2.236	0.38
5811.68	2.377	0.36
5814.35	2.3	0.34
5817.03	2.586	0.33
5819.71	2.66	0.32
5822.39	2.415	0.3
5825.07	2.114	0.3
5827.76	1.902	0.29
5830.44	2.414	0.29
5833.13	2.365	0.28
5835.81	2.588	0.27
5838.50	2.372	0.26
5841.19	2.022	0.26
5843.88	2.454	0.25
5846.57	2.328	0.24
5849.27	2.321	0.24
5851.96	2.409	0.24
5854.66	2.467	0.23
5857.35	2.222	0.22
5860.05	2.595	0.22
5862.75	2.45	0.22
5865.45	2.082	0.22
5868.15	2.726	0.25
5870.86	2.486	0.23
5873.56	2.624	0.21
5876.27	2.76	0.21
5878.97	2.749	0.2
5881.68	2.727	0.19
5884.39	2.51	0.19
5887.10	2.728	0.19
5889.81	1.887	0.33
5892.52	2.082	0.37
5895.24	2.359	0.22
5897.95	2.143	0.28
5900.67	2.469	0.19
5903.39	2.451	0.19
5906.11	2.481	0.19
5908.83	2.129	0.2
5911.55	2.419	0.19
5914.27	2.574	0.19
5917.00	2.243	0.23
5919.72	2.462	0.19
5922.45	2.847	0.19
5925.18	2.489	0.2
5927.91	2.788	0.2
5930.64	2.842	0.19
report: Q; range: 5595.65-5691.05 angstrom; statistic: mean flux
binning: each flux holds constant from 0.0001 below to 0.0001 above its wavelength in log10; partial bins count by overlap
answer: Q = 4.01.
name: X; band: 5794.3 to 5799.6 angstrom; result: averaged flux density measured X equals 2.6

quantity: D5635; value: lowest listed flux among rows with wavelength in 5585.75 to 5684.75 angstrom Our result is 2.916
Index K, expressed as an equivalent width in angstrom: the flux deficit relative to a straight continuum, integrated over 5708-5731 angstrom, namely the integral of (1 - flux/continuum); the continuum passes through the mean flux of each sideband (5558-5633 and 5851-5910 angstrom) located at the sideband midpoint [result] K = 7.2 angstrom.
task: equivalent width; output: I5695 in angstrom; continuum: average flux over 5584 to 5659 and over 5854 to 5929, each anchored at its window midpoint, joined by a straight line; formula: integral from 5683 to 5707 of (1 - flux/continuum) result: 5.1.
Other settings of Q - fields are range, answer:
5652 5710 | 3.31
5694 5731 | 3.01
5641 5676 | 3.54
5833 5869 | 2.38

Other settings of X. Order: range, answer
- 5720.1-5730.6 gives 2.78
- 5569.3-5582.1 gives 6.81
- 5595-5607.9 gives 5.16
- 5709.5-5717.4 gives 3.28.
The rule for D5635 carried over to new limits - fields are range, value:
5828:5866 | 2.022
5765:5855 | 1.902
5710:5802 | 2.245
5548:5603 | 5.062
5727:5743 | 2.522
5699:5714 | 2.72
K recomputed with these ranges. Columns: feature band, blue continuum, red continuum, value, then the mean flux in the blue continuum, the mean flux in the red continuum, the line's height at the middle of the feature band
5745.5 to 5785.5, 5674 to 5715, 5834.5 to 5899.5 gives 2.4 angstrom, 3.23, 2.42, 2.9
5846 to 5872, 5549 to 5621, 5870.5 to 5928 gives 4.4 angstrom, 5.9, 2.47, 2.91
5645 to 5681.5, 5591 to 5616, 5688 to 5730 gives 4.5 angstrom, 5.15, 3.03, 3.95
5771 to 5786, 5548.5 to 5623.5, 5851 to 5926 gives 4.5 angstrom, 5.83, 2.45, 3.68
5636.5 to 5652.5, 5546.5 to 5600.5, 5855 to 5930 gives 4.3 angstrom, 6.29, 2.47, 5.44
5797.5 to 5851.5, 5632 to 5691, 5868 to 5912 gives 7.4 angstrom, 3.59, 2.45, 2.78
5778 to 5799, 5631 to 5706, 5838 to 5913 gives 2.9 angstrom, 3.54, 2.41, 2.88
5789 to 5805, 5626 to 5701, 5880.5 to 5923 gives 2.0 angstrom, 3.62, 2.4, 2.93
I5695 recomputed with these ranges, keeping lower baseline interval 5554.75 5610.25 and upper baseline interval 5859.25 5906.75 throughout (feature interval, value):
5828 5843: 3.6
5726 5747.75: 7.2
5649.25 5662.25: 4.5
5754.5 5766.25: 3.4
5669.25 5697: 8.9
